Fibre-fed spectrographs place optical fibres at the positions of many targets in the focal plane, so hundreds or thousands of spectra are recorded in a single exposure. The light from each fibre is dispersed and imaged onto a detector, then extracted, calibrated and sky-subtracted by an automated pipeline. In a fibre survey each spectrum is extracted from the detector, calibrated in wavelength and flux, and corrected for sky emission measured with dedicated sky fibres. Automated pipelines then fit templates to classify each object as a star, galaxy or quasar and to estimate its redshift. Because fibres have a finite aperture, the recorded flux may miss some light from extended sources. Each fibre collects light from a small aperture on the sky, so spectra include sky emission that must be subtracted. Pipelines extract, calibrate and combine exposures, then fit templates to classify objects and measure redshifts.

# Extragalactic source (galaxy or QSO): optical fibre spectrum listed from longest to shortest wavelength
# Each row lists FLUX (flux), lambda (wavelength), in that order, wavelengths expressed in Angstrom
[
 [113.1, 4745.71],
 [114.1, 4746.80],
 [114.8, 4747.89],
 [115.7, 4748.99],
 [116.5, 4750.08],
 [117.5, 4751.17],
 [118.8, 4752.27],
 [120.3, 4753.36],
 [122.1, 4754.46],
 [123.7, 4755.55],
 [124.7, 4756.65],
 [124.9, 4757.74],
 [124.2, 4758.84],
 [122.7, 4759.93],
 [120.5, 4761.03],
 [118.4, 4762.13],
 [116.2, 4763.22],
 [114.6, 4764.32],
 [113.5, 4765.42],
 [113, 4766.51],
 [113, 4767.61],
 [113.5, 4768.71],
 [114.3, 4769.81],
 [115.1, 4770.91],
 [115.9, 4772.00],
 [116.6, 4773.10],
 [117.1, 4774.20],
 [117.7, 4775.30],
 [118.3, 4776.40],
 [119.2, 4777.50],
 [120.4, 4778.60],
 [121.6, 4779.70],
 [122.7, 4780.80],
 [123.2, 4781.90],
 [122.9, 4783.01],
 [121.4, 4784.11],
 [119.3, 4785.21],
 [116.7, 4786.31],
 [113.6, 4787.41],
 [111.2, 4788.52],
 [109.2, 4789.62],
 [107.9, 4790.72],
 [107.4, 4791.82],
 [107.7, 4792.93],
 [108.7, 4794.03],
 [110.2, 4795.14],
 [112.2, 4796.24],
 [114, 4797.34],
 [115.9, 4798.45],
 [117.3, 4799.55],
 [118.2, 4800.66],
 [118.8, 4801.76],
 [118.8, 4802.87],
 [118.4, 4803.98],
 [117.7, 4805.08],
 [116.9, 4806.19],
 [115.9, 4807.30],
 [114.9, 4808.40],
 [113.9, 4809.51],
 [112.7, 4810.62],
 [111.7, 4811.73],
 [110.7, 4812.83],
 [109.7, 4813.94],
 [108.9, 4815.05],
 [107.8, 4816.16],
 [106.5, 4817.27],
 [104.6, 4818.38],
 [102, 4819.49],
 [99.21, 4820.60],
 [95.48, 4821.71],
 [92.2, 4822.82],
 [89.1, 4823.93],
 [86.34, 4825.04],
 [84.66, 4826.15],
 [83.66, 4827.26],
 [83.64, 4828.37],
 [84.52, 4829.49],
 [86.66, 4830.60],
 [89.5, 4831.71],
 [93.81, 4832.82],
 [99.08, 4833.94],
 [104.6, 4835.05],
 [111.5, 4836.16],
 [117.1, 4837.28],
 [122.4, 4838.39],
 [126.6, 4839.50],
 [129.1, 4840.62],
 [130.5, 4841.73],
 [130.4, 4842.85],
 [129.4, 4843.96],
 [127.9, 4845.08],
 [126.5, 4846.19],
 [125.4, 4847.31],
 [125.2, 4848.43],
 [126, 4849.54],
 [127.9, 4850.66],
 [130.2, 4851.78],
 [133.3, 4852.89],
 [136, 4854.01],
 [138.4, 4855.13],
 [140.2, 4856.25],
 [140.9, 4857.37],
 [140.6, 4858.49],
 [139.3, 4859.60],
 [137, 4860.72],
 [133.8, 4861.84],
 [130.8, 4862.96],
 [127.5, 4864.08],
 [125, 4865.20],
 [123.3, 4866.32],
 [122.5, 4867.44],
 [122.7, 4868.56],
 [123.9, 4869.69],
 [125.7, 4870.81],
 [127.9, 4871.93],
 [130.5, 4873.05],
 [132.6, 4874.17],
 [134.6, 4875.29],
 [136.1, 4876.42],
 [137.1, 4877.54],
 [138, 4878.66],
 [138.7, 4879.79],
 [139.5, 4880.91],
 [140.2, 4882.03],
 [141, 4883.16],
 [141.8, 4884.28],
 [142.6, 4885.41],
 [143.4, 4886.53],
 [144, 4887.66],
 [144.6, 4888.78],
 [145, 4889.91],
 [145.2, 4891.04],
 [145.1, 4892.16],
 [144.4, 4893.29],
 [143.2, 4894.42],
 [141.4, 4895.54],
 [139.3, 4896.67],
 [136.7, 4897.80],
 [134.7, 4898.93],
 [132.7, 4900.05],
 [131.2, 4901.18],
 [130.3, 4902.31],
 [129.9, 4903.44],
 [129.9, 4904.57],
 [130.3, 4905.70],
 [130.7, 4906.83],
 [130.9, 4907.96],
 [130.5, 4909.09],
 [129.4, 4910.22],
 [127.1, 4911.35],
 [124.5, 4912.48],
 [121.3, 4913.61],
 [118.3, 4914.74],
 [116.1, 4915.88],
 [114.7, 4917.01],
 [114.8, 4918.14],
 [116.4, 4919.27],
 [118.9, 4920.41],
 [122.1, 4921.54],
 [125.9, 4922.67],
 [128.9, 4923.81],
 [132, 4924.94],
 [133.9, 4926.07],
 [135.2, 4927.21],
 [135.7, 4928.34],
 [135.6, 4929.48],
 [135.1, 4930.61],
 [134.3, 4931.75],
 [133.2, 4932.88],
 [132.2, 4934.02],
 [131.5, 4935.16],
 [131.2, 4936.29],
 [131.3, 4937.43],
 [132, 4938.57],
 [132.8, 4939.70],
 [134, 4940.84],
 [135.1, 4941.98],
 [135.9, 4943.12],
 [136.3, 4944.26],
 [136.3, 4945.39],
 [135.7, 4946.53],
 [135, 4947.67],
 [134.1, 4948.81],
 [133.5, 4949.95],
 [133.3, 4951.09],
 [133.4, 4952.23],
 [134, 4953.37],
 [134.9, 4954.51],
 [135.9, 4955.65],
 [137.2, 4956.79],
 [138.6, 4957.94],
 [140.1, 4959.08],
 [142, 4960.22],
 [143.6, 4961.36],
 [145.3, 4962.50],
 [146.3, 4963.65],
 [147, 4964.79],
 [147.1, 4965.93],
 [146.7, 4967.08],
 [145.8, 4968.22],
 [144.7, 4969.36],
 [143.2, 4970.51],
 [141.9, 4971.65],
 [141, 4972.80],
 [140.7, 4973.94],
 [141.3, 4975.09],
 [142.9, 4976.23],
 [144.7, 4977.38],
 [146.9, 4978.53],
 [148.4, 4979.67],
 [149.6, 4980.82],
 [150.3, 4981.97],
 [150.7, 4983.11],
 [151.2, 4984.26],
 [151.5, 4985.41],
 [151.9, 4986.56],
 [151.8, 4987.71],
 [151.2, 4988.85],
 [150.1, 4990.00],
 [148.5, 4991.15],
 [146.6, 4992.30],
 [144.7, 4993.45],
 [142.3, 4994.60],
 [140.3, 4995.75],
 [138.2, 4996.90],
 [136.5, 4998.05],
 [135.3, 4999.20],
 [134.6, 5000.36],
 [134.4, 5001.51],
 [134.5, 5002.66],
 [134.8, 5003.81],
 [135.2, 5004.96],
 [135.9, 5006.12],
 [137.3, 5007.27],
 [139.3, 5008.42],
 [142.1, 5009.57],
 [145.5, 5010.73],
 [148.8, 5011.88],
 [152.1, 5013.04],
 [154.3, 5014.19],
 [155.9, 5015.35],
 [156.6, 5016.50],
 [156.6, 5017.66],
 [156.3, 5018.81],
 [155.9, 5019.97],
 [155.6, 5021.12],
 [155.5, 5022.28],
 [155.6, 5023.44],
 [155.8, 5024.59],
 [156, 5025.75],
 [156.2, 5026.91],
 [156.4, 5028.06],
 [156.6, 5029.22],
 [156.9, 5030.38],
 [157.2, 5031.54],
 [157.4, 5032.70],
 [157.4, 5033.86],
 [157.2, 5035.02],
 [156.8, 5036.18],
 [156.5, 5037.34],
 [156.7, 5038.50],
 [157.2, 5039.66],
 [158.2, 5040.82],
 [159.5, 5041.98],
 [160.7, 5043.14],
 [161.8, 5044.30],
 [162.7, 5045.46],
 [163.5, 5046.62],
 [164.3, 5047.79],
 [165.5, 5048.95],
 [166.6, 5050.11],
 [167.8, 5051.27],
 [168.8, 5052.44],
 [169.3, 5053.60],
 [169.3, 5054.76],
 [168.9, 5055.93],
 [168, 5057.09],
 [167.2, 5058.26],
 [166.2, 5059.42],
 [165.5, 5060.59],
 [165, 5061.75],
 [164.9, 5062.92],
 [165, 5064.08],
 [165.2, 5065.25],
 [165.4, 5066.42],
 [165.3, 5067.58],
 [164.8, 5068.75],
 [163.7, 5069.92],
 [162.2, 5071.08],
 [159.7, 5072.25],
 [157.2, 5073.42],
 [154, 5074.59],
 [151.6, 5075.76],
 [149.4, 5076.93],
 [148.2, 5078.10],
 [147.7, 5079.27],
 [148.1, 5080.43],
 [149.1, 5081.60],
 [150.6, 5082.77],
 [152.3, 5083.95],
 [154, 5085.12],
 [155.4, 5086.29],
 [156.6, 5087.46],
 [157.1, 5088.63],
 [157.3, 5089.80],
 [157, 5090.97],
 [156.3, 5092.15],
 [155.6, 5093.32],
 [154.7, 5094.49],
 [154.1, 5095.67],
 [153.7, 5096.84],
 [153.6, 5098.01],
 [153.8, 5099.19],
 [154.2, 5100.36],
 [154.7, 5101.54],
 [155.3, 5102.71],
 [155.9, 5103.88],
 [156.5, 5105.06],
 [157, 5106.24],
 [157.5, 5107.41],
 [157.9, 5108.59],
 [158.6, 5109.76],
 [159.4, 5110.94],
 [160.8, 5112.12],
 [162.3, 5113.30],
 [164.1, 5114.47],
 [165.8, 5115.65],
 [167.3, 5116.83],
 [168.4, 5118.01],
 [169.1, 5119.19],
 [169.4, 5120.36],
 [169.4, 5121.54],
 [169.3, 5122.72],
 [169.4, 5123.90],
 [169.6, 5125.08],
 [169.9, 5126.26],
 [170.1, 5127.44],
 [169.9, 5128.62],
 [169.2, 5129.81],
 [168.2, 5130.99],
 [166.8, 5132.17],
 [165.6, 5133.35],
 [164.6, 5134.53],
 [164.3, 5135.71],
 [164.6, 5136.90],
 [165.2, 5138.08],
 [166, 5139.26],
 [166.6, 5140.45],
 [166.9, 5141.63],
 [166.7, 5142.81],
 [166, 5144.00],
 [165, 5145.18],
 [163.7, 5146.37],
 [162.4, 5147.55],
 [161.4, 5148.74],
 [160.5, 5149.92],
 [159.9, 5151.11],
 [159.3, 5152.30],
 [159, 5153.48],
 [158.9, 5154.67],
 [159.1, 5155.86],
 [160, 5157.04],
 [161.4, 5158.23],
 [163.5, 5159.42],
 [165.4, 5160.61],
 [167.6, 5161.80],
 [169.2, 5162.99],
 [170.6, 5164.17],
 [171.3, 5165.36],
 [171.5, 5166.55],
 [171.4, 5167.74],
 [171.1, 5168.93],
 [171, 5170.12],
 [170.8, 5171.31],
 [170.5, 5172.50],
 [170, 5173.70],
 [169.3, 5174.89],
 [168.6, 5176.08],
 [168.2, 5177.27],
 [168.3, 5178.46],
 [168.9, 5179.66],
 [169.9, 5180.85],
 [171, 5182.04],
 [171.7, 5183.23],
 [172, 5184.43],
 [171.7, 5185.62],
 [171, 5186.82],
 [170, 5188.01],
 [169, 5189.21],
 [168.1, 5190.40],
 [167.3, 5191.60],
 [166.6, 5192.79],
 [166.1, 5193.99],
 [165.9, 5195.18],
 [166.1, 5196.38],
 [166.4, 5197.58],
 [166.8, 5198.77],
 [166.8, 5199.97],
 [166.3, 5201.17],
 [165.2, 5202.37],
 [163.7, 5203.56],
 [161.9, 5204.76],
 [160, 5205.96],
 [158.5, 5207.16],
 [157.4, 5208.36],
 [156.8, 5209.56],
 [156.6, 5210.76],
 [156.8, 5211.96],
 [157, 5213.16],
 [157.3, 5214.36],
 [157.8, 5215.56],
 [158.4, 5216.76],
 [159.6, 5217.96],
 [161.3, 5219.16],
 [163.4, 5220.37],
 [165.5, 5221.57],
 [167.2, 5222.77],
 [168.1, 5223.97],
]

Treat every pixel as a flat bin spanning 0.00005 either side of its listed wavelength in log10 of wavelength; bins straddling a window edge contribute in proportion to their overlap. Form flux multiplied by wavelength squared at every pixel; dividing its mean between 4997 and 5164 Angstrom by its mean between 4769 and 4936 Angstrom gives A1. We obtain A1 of 1.42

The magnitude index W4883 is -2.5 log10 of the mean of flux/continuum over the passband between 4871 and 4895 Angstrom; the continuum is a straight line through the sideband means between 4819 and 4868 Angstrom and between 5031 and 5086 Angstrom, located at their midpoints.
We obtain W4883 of -0.12 mag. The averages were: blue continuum 117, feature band 140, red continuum 160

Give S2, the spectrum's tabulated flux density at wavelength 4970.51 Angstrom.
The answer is 143.2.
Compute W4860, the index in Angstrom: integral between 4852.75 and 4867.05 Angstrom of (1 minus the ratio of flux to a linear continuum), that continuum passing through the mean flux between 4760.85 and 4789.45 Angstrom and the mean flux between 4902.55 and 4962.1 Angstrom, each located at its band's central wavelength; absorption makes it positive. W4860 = -1.1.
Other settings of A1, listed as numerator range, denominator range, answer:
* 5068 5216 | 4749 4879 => 1.58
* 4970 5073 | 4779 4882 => 1.41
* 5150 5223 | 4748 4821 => 1.68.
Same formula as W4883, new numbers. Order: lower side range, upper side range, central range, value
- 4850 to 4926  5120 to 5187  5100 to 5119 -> 0.01 mag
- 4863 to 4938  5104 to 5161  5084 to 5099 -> 0.02 mag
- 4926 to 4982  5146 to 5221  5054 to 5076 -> -0.09 mag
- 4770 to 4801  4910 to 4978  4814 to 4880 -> 0.04 mag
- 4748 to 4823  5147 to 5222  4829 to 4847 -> 0.08 mag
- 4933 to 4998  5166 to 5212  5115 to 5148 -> -0.05 mag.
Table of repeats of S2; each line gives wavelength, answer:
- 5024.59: 155.8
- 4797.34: 114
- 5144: 166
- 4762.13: 118.4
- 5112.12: 160.8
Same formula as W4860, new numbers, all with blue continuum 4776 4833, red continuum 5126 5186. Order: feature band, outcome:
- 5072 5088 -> 0.2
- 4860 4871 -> -0.8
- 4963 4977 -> -0.8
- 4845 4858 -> -1.7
